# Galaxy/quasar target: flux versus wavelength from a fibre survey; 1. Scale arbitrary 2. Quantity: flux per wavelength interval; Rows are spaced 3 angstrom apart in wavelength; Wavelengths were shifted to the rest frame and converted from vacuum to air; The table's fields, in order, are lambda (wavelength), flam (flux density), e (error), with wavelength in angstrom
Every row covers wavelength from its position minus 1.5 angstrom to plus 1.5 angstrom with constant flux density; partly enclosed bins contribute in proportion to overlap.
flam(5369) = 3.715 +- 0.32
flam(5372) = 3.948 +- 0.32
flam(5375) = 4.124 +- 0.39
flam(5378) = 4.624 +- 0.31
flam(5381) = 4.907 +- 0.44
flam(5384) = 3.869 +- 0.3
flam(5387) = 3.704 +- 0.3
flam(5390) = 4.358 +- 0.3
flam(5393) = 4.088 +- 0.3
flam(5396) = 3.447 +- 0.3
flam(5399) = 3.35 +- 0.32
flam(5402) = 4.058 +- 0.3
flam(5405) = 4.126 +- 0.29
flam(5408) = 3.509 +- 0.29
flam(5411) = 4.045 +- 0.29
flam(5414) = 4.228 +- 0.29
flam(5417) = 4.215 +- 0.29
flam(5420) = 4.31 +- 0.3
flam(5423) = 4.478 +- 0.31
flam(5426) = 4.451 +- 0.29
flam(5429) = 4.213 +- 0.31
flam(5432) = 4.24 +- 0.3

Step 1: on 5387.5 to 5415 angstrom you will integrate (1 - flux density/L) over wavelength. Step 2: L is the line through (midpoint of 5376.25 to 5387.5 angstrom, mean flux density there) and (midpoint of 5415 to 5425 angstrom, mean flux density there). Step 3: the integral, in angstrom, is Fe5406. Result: 2.7 angstrom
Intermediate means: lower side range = 4.32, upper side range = 4.33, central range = 3.9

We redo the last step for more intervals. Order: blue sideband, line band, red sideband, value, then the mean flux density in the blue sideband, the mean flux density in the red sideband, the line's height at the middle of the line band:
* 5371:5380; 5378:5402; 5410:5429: 1.56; 4.29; 4.29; 4.29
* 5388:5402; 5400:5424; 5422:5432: 0.09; 3.83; 4.35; 4.11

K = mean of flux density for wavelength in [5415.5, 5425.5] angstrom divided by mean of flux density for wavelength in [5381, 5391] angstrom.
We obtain 1.06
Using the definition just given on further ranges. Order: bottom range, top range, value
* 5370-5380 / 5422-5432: 1.03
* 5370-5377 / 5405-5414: 0.96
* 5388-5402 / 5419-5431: 1.14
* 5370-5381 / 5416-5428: 1.01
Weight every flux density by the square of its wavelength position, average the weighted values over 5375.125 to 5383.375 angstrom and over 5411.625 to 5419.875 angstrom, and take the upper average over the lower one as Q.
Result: 0.94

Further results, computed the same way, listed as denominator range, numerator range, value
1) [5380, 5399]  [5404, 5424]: 1.04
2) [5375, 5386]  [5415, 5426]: 1.01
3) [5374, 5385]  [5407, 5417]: 0.91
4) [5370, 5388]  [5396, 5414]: 0.92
